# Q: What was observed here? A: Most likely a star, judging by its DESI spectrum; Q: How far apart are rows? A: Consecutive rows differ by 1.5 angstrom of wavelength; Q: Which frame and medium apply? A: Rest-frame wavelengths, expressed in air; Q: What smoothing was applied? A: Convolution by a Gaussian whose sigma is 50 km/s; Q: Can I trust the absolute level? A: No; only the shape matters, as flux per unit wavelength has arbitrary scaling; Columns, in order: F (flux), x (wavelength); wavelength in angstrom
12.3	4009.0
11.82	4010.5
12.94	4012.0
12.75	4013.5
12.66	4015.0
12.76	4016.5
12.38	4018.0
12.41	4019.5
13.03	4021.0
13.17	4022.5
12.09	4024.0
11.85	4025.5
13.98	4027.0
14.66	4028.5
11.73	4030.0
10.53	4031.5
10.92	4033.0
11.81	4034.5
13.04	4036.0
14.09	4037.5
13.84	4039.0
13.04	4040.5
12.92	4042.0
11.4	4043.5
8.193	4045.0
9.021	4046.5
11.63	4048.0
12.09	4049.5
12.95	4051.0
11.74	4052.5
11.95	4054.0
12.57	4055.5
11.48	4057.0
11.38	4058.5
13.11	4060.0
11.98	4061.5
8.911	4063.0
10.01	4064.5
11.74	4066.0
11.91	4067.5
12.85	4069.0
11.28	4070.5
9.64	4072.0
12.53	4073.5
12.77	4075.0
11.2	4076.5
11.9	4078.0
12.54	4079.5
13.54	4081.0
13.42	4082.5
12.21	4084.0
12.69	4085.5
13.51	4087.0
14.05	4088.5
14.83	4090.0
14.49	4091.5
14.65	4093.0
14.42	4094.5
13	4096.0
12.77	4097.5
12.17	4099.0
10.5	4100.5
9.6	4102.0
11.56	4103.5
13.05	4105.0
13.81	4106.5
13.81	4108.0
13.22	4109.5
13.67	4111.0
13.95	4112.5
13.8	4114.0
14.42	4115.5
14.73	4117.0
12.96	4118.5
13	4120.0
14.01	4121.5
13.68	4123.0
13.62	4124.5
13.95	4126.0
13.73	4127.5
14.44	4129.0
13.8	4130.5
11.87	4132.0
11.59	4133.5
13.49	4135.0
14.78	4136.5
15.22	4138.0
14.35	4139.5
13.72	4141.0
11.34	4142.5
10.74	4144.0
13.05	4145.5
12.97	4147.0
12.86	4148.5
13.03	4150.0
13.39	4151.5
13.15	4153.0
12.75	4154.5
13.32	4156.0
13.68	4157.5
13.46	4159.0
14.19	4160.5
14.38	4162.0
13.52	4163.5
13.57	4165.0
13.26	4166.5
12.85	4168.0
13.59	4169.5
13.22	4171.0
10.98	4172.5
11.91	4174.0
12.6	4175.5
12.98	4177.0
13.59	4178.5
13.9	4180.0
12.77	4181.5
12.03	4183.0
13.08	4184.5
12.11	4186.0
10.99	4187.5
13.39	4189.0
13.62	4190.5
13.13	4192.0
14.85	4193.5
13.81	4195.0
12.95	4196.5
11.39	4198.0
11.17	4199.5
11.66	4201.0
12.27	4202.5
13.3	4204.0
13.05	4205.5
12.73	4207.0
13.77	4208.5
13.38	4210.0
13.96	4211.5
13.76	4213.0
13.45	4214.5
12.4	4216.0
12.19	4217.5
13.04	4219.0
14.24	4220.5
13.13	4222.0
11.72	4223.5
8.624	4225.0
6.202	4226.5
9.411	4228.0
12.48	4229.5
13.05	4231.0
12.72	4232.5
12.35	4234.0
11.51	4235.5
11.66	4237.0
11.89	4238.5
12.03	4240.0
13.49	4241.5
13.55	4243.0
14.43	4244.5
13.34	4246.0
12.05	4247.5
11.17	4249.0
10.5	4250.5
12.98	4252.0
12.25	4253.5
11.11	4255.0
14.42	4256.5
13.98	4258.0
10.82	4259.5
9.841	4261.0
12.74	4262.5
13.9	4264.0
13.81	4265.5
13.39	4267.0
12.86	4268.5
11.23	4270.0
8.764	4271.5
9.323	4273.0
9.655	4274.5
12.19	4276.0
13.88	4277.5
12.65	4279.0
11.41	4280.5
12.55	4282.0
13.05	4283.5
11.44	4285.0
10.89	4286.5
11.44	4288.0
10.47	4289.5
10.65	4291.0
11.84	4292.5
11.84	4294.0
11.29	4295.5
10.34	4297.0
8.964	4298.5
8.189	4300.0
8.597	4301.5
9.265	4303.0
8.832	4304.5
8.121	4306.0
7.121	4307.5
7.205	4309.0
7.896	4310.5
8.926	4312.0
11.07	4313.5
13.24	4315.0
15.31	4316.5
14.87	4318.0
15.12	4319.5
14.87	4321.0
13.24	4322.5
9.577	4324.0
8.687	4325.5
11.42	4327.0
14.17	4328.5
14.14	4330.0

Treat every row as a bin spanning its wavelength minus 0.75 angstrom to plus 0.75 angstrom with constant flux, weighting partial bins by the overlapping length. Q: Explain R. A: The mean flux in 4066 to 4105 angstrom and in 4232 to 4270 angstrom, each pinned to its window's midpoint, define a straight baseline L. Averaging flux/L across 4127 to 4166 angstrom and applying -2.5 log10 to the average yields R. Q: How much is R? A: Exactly -0.07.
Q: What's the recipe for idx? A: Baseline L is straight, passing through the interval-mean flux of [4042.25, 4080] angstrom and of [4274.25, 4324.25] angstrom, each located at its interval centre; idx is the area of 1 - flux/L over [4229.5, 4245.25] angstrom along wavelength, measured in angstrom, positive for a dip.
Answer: -2.1 angstrom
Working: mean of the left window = 11.5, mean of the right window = 11.1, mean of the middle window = 12.7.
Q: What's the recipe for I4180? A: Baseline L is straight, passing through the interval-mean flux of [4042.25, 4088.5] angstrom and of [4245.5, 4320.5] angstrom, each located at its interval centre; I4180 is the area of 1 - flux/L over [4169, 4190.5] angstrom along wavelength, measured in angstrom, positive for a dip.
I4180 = -2.1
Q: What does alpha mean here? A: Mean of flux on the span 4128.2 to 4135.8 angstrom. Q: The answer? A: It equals 13.1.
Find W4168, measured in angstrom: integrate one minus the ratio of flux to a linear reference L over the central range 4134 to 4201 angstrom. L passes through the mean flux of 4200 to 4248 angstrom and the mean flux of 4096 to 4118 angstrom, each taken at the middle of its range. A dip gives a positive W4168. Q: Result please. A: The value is -2.1 angstrom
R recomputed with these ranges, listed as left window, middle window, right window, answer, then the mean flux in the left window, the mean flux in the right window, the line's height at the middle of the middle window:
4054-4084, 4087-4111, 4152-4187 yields -0.076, 11.8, 13.1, 12.2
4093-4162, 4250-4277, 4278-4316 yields -0.094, 13.2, 10.3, 10.9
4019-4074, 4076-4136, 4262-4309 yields -0.134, 11.9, 10.9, 11.7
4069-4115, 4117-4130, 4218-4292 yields -0.089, 12.8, 11.9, 12.7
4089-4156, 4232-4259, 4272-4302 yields -0.082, 13.3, 11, 11.6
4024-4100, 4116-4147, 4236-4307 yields -0.116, 12.3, 11.5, 12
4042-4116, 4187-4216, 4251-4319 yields -0.116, 12.3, 11.2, 11.7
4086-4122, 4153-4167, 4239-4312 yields -0.075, 13.3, 11.3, 12.7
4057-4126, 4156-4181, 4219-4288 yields -0.073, 12.7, 12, 12.4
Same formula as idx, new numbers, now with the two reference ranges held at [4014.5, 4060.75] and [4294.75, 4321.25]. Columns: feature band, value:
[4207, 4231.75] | -2.6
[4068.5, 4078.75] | 0.2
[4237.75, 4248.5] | -2.1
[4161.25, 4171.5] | -1.9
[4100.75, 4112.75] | -1.0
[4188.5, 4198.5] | -1.9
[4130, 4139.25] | -1.5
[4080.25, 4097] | -2.6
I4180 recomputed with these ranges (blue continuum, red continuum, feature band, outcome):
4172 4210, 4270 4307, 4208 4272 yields -3.3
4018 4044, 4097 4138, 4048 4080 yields 2.8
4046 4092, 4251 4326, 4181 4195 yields -1.5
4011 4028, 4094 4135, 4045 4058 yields 1.4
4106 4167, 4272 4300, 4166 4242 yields -0.3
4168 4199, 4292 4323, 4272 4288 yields -0.6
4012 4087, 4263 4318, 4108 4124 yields -2.7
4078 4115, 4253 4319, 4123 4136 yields -0.6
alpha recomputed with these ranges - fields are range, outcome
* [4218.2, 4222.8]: 13.4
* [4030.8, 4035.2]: 11.1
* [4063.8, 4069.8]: 11.6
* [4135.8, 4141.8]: 14.5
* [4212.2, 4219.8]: 13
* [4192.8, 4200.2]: 12.8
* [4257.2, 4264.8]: 12.3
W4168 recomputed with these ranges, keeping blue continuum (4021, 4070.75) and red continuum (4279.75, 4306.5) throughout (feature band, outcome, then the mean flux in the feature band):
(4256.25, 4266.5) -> -1.9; 12.7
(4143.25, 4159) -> -2.2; 12.9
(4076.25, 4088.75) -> -1.1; 12.8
